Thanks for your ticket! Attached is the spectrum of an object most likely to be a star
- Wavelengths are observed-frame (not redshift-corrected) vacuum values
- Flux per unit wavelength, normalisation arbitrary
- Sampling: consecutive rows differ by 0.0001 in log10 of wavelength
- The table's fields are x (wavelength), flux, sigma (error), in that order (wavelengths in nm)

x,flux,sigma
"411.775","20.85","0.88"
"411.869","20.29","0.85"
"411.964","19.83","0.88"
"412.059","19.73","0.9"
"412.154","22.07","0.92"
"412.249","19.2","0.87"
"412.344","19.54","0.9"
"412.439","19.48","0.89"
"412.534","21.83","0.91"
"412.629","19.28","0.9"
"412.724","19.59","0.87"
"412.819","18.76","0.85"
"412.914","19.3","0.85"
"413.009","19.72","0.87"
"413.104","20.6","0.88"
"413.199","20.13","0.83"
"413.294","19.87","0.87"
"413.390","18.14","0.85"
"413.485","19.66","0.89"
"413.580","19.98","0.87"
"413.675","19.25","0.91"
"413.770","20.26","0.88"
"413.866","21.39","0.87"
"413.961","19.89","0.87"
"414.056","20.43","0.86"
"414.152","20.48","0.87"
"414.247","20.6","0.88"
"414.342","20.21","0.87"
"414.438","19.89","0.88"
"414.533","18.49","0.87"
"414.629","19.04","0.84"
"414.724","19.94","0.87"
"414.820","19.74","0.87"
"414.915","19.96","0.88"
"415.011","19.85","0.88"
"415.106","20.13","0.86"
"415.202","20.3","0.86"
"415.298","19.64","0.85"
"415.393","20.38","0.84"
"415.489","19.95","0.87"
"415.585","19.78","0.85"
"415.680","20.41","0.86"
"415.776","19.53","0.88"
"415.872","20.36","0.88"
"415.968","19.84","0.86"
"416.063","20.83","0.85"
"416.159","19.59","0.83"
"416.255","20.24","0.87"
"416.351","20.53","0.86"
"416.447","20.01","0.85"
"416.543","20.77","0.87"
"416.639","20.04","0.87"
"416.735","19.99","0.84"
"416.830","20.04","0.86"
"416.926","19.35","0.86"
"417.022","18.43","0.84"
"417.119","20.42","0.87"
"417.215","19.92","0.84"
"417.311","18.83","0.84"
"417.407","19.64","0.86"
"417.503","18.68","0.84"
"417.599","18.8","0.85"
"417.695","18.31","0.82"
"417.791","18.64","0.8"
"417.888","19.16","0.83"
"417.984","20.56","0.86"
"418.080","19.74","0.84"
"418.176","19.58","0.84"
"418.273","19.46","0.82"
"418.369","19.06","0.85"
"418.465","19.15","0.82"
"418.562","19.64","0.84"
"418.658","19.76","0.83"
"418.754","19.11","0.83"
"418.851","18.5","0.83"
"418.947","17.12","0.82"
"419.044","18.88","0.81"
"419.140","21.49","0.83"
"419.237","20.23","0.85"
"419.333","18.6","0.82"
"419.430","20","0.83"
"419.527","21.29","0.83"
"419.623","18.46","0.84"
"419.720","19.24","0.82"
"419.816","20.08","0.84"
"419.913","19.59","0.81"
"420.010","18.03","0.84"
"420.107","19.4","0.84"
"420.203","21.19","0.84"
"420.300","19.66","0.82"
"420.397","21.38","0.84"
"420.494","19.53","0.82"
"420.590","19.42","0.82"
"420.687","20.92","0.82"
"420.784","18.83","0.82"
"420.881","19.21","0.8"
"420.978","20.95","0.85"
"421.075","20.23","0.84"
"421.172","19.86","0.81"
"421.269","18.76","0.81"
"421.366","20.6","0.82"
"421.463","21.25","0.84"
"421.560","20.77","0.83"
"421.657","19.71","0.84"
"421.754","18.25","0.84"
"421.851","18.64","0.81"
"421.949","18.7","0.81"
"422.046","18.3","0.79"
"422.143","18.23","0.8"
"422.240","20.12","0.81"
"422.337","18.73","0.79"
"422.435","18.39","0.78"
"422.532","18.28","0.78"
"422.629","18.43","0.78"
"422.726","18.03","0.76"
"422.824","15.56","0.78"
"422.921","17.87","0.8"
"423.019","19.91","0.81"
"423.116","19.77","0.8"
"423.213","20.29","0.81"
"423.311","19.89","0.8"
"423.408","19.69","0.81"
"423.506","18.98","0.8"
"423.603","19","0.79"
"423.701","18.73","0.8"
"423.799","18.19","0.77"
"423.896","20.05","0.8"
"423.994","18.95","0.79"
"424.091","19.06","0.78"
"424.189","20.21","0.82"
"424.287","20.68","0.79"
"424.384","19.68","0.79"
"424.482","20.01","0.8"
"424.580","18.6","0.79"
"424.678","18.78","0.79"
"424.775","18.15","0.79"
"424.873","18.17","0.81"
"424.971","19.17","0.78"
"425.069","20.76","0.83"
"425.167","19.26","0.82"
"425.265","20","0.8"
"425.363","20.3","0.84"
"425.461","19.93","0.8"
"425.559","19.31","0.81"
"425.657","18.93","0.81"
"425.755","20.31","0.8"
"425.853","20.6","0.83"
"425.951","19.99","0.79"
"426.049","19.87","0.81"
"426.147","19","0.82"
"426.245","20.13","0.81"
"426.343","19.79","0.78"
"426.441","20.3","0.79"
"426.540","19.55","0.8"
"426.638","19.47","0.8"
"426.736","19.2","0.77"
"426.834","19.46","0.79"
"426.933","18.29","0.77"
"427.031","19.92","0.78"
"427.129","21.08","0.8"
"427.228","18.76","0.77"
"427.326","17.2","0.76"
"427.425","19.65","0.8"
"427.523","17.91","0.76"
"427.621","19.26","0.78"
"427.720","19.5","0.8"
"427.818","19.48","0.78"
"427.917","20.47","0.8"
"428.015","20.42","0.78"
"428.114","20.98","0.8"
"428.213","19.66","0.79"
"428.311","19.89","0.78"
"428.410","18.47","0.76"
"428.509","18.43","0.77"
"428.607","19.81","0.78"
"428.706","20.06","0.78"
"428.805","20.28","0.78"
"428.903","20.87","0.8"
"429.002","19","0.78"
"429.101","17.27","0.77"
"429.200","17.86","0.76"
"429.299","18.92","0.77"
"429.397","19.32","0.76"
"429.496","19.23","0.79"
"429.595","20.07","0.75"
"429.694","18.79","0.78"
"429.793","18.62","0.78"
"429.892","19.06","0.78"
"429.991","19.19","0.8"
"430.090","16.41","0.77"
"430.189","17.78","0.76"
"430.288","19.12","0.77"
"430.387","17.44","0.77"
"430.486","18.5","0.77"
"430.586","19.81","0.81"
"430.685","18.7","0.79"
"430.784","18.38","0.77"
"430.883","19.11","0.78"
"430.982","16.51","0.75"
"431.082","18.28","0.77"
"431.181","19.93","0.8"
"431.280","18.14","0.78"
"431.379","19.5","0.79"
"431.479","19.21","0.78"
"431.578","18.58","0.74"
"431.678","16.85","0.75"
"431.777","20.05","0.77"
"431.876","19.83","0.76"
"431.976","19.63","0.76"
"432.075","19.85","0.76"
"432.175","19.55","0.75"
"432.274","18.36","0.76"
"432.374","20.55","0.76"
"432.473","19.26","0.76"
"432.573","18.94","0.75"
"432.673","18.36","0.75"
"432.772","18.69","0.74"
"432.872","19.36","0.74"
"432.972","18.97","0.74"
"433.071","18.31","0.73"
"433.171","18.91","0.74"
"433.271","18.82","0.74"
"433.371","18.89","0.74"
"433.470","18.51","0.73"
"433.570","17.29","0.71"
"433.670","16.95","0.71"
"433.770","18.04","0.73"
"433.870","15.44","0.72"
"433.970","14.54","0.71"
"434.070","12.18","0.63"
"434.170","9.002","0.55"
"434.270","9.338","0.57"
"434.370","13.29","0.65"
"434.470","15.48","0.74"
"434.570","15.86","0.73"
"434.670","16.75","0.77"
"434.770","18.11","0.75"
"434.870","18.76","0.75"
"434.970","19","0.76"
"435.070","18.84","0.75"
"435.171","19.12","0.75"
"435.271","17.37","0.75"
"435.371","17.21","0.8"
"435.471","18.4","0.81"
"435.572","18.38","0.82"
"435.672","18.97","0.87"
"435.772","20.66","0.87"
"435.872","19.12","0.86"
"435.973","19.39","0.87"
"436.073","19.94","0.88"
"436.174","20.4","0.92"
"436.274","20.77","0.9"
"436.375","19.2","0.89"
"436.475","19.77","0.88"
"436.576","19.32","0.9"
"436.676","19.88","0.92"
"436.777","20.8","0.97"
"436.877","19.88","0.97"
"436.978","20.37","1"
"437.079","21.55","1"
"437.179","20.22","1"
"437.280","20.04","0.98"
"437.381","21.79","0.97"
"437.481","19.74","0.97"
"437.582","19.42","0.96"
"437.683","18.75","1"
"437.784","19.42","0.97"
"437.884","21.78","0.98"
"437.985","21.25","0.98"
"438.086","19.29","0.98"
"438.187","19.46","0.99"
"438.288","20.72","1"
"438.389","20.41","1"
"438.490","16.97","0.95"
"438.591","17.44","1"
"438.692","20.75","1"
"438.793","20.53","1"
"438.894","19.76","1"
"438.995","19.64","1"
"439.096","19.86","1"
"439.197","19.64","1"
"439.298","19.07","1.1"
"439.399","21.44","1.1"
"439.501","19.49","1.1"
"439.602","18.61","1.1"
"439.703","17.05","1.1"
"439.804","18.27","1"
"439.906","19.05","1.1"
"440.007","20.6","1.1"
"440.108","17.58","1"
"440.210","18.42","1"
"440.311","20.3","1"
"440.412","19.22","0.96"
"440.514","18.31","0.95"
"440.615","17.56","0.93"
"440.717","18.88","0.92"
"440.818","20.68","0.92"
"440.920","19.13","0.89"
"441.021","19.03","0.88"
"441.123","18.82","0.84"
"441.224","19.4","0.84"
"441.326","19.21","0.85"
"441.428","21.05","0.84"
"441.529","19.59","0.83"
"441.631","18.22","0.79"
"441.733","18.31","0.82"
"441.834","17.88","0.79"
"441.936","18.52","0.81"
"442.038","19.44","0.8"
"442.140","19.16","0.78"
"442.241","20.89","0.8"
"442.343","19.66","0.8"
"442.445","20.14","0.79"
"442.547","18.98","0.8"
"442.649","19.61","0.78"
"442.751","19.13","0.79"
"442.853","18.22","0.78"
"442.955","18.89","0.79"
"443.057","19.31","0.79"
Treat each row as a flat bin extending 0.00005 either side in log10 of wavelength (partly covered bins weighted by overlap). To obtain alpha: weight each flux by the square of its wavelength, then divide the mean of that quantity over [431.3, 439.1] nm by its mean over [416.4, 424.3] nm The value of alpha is 1.0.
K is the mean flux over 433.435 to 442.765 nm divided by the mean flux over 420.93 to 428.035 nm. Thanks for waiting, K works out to 1.0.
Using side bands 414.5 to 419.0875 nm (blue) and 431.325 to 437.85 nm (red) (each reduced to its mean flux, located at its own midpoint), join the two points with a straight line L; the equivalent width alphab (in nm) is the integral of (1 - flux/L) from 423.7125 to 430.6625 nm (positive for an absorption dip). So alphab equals -0.147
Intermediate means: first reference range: 19.6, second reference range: 18.4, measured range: 19.3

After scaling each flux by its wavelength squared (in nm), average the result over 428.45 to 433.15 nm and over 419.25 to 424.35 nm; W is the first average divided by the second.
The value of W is 1.02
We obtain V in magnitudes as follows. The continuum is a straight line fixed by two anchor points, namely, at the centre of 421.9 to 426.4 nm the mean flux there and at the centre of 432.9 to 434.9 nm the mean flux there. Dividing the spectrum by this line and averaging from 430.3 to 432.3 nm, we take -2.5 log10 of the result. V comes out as -0.11 mag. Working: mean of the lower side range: 19.2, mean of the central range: 18.8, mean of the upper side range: 16.2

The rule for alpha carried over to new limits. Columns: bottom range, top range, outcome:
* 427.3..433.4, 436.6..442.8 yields 1.07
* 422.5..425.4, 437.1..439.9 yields 1.10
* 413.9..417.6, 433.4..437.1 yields 0.98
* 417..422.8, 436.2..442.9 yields 1.10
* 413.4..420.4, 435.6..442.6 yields 1.10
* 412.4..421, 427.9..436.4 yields 1.00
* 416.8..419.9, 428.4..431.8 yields 1.02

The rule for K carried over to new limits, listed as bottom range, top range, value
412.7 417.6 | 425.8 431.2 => 0.97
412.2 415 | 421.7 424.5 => 0.96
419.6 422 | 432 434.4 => 0.87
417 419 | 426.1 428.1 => 1.02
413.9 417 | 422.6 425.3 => 0.96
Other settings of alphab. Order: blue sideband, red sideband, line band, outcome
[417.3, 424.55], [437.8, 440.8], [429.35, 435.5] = 0.46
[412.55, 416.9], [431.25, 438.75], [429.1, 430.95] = 0.03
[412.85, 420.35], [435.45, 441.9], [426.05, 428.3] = 0.01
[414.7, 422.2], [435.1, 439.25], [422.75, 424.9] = 0.06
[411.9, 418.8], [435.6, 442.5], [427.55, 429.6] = 0.02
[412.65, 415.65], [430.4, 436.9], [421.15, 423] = 0.03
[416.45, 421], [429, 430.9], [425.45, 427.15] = -0.07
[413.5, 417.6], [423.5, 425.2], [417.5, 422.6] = 0.03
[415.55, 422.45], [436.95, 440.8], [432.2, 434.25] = 0.23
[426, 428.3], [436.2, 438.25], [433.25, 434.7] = 0.34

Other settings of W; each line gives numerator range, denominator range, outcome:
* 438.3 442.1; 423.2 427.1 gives 1.05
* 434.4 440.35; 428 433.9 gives 1.06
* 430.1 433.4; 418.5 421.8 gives 1.01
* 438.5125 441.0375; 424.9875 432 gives 1.05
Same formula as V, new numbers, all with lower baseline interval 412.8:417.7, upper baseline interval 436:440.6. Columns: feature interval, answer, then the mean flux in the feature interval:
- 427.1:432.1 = 0.040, 19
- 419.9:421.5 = -0.007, 19.9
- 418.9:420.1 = 0.022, 19.4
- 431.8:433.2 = 0.028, 19.2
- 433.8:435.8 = 0.205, 16.3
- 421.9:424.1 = 0.053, 18.8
